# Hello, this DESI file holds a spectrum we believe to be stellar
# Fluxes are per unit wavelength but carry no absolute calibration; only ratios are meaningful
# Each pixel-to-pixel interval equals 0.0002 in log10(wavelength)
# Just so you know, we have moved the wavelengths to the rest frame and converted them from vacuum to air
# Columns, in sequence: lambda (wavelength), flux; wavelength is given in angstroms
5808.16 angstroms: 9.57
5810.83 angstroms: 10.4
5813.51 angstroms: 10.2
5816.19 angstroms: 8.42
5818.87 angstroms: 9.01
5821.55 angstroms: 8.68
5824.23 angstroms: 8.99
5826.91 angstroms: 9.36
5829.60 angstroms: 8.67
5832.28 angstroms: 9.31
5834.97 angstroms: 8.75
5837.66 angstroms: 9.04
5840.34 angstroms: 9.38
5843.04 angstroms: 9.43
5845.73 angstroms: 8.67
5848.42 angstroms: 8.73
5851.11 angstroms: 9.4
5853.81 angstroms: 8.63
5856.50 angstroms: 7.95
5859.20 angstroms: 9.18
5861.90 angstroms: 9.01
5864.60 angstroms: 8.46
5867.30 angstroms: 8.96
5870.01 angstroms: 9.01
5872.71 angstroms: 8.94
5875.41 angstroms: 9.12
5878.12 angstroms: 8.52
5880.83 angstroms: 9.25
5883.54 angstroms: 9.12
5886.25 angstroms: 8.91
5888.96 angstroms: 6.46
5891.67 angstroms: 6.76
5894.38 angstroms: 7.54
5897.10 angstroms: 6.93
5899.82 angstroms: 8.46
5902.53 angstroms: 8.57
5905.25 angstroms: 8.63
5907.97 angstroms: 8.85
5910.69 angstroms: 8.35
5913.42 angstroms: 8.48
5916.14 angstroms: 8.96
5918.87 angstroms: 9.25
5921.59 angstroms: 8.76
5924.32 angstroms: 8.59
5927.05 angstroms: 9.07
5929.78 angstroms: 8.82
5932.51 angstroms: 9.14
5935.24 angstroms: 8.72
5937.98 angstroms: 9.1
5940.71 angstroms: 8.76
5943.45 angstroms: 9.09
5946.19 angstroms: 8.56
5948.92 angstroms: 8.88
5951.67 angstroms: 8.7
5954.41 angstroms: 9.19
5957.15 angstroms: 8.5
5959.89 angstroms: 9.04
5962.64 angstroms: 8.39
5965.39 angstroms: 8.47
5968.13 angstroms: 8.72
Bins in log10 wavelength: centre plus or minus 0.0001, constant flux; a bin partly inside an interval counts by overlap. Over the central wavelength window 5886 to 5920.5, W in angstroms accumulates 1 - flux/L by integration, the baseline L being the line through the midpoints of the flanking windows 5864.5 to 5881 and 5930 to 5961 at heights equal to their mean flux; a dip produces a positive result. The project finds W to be 2.9 angstroms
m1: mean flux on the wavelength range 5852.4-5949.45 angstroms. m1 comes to 8.6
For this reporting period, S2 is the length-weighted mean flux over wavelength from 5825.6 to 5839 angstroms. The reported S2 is 9.02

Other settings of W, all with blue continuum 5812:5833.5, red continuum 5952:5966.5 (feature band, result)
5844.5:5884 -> 0.52 angstroms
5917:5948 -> -0.37 angstroms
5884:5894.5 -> 1.61 angstroms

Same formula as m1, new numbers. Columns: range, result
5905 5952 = 8.82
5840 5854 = 9.05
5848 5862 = 8.81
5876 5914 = 8.21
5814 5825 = 8.87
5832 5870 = 8.91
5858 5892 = 8.64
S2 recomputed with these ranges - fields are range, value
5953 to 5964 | 8.78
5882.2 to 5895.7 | 7.76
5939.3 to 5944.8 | 8.93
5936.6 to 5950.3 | 8.87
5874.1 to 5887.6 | 8.98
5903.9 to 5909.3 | 8.74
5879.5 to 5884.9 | 9.18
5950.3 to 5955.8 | 8.95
